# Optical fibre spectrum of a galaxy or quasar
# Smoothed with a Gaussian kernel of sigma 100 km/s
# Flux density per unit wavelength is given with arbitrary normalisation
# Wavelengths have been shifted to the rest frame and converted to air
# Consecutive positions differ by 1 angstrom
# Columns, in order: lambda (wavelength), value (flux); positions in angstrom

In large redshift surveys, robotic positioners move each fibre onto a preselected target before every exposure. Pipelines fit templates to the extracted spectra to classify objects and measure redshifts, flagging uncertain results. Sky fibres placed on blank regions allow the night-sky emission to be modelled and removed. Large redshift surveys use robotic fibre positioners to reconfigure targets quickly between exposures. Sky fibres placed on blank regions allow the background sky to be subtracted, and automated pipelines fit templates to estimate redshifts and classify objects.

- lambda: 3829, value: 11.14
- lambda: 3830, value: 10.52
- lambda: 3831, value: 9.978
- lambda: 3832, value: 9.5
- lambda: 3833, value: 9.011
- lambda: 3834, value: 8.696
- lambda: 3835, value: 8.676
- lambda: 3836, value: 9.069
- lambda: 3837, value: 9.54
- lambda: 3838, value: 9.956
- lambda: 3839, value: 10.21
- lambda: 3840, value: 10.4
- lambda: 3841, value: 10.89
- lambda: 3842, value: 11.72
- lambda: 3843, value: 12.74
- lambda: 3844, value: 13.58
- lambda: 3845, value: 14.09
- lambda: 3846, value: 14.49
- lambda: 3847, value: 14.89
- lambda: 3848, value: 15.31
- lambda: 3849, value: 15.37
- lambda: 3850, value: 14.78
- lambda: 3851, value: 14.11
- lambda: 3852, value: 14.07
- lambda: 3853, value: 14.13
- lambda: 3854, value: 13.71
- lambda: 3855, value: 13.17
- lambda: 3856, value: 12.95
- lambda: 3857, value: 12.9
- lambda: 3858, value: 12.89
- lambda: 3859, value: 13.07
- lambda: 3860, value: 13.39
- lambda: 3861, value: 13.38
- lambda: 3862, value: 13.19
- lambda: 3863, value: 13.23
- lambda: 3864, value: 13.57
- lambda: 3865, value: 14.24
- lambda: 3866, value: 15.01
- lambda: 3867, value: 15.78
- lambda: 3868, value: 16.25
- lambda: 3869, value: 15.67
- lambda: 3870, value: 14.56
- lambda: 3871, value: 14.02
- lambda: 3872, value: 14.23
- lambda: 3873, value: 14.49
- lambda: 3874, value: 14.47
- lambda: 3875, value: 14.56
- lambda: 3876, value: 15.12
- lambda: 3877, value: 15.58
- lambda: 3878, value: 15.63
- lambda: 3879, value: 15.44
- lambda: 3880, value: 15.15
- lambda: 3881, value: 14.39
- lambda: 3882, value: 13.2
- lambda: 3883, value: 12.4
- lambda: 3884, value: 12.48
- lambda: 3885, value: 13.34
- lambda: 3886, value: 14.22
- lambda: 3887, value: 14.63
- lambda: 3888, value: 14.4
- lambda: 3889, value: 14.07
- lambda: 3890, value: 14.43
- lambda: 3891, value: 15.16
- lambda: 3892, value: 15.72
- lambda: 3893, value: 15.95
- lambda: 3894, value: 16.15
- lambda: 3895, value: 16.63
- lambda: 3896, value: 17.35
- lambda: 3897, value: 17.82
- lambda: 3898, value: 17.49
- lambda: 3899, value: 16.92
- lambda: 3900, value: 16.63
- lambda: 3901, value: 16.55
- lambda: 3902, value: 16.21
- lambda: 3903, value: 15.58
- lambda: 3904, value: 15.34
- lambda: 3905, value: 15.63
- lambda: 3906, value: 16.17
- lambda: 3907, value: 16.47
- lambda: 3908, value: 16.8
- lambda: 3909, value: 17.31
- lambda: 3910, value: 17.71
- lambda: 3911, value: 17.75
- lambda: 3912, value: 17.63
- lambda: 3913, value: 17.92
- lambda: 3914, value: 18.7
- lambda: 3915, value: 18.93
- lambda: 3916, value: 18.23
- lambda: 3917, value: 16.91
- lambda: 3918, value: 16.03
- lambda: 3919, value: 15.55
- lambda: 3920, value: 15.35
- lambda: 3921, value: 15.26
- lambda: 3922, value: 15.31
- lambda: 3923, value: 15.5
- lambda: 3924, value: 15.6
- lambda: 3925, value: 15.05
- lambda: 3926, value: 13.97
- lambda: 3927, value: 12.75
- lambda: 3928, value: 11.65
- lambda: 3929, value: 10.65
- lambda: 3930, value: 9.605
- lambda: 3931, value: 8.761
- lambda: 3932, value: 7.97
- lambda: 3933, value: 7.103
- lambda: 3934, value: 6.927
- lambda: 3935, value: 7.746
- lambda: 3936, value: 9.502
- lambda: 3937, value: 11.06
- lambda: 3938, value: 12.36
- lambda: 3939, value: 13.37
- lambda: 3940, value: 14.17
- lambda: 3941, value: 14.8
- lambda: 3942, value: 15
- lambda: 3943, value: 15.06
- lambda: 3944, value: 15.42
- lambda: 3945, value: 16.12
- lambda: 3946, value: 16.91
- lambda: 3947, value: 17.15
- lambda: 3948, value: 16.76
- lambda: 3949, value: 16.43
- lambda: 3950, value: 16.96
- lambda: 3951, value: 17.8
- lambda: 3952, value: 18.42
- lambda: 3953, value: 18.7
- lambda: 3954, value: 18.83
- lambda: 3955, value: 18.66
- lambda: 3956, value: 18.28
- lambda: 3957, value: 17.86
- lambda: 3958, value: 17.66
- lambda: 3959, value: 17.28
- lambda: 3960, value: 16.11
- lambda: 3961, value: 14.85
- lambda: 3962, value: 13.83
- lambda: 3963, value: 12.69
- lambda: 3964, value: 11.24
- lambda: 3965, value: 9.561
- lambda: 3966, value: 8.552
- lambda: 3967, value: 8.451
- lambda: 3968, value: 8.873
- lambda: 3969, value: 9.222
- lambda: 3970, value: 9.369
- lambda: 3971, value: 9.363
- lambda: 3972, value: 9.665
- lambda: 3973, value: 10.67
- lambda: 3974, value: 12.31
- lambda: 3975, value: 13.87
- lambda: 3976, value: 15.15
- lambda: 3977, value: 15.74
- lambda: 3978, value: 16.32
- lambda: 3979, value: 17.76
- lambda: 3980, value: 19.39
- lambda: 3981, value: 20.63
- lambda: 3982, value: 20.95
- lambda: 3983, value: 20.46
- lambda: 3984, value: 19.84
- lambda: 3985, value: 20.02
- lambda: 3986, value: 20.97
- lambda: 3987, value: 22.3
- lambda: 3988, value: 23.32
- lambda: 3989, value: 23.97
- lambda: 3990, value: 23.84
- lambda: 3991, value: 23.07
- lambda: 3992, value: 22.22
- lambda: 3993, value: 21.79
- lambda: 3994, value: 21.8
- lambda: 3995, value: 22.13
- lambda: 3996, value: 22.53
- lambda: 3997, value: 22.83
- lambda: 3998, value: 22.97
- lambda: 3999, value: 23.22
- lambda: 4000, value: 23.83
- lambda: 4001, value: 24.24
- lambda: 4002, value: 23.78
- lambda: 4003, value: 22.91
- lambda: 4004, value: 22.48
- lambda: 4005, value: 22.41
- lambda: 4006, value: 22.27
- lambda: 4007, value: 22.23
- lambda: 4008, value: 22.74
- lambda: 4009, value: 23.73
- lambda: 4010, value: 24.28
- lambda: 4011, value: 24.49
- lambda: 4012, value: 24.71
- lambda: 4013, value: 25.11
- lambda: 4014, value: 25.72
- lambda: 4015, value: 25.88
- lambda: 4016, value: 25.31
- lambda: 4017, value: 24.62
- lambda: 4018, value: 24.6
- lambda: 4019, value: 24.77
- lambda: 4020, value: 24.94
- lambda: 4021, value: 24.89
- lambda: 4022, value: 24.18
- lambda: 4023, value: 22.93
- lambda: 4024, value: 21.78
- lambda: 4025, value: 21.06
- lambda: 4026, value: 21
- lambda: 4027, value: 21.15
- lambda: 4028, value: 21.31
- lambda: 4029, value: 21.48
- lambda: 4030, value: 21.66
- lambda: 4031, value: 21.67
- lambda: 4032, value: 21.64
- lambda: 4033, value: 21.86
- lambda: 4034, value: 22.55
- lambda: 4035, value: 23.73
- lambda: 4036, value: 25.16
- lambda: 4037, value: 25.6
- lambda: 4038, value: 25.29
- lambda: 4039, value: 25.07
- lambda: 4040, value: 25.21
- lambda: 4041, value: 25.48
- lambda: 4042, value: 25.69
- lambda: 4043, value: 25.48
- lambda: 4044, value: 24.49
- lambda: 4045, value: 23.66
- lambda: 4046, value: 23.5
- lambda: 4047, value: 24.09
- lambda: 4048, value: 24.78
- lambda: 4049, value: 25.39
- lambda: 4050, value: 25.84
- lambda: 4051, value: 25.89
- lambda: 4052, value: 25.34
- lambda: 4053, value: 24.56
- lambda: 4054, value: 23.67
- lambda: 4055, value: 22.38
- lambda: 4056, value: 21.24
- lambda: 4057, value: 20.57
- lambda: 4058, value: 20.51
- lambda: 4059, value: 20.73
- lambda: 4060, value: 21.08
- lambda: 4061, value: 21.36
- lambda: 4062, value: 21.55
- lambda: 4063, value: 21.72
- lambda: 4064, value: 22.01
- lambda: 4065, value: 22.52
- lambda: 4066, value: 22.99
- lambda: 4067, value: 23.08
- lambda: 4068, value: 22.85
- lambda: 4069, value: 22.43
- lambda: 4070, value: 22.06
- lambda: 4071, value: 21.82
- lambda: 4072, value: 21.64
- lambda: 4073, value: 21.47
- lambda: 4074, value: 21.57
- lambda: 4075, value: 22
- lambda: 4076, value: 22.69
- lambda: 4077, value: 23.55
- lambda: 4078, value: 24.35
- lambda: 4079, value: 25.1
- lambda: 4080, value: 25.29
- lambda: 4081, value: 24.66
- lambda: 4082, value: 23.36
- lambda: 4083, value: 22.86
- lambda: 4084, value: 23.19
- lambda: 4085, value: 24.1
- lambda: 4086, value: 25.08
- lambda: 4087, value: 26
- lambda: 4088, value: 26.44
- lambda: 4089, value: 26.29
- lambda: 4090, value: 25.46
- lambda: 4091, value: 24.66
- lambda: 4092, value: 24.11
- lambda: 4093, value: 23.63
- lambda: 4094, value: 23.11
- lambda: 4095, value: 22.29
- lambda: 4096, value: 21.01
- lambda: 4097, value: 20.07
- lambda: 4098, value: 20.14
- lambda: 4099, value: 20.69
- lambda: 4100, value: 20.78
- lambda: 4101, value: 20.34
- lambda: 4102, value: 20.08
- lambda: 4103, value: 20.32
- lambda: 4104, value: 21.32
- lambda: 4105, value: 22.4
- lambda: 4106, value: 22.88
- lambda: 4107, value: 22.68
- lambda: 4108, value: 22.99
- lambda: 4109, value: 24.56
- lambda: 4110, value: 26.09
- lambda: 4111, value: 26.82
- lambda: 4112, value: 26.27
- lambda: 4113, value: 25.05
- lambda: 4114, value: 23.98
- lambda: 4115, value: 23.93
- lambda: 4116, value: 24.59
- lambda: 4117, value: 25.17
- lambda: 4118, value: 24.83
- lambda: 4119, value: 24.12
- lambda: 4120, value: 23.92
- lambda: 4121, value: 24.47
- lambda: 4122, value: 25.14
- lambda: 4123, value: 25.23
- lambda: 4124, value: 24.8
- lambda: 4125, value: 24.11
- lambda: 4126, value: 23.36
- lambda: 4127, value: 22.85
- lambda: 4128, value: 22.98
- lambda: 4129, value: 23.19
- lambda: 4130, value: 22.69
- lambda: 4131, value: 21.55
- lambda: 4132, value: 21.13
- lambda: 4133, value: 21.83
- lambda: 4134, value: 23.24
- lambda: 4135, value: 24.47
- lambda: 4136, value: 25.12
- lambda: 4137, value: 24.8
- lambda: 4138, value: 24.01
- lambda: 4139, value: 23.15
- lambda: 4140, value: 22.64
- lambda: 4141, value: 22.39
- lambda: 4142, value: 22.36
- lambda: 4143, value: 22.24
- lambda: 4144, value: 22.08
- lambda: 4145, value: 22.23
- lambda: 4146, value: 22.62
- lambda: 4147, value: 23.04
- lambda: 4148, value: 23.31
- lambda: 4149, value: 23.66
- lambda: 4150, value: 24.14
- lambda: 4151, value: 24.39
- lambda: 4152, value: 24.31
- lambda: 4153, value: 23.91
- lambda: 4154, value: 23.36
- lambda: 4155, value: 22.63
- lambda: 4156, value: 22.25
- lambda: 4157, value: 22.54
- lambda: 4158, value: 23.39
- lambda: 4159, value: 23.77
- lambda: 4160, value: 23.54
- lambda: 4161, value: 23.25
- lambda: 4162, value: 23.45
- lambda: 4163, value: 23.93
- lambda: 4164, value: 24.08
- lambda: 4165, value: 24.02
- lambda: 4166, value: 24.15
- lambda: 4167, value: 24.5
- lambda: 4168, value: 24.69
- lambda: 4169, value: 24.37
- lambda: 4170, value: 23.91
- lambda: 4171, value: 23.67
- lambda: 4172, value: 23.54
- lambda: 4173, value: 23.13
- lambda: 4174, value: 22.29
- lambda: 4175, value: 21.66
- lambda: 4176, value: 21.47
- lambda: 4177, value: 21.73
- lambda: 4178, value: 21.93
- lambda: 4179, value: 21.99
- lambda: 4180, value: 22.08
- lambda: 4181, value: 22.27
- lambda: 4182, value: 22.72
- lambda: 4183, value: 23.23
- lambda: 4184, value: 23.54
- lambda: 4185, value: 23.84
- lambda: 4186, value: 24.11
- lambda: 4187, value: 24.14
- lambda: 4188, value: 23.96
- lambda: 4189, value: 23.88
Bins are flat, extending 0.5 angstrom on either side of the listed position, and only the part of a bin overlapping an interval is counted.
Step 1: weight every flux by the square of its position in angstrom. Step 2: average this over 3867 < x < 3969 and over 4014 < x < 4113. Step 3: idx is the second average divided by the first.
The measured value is 1.7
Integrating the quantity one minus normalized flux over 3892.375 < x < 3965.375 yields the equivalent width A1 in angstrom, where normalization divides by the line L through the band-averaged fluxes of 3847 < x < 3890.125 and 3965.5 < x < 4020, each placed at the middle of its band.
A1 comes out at 7.7 angstrom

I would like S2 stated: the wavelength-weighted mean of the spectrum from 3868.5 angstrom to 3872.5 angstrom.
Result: 14.6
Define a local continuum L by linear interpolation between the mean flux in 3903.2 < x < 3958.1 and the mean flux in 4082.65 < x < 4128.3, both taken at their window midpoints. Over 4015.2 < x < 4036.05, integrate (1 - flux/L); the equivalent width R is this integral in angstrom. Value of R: -3.47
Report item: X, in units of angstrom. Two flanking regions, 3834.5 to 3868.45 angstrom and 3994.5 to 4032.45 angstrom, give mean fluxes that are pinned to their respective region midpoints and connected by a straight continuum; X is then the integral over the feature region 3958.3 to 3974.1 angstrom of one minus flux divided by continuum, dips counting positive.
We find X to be 6.87 angstrom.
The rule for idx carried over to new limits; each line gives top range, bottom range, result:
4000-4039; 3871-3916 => 1.59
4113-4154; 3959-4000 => 1.48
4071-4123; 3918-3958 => 1.78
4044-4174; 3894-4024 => 1.43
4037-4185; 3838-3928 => 1.75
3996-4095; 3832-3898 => 1.87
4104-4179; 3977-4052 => 1.08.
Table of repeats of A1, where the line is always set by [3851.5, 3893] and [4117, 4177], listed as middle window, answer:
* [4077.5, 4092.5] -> -2.4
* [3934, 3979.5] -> 8.0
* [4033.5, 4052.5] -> -4.7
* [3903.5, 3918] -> -1.6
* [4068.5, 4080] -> -0.9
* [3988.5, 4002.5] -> -3.6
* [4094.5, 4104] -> 0.5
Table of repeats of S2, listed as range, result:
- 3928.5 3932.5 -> 9.25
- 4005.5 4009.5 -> 22.7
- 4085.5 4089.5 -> 26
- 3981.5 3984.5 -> 20.4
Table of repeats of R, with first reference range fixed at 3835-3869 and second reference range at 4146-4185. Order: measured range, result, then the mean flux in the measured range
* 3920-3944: 5.29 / 12.3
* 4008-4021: -4.49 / 24.8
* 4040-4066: -4.96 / 23.4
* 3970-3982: 1.76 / 14.7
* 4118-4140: -1.55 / 23.6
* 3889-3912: -2.61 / 16.4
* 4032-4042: -2.73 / 24.4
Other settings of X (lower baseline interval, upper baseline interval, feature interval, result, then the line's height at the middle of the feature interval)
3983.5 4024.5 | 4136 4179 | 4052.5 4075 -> 1.3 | 23.3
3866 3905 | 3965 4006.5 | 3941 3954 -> 0.4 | 17.3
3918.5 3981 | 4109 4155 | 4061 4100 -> -3.9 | 20.9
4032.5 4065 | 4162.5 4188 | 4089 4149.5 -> 0.4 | 23.4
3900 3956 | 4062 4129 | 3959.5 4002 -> 0.8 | 17.6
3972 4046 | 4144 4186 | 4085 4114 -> -0.6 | 22.8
